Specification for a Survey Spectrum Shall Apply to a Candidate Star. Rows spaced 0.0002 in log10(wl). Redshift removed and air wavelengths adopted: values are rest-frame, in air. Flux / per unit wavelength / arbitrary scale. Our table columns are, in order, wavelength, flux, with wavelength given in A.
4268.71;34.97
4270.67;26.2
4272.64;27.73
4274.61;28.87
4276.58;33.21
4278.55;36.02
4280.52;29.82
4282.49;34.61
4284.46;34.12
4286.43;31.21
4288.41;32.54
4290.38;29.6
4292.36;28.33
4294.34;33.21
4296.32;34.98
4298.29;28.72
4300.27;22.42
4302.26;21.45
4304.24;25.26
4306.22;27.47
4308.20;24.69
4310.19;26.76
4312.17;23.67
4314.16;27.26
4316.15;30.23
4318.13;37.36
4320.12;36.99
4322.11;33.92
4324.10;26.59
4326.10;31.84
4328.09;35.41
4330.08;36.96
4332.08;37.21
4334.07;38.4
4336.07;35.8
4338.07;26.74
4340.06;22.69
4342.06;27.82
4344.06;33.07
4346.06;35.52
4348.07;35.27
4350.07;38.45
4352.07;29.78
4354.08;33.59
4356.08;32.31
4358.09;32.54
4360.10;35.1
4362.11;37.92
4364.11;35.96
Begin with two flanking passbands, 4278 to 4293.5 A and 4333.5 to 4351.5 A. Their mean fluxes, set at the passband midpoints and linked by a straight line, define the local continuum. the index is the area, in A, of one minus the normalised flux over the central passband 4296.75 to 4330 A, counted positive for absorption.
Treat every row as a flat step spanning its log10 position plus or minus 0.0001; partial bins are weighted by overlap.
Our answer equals 3.20 A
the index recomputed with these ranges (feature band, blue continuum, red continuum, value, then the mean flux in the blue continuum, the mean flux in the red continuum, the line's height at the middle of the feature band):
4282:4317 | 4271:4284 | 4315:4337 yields 4.51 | 31.5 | 34.6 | 32.9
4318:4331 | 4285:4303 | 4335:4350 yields -1.37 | 29.4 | 31.5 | 30.7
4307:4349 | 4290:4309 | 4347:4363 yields -0.75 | 27.6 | 34.3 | 31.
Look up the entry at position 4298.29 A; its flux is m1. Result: 28.72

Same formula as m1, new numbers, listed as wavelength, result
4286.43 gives 31.21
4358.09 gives 32.54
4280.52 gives 29.82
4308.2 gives 24.69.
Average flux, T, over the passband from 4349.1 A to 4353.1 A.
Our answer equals 34.1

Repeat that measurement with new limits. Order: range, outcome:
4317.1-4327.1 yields 33.3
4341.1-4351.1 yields 34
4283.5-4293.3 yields 31.2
